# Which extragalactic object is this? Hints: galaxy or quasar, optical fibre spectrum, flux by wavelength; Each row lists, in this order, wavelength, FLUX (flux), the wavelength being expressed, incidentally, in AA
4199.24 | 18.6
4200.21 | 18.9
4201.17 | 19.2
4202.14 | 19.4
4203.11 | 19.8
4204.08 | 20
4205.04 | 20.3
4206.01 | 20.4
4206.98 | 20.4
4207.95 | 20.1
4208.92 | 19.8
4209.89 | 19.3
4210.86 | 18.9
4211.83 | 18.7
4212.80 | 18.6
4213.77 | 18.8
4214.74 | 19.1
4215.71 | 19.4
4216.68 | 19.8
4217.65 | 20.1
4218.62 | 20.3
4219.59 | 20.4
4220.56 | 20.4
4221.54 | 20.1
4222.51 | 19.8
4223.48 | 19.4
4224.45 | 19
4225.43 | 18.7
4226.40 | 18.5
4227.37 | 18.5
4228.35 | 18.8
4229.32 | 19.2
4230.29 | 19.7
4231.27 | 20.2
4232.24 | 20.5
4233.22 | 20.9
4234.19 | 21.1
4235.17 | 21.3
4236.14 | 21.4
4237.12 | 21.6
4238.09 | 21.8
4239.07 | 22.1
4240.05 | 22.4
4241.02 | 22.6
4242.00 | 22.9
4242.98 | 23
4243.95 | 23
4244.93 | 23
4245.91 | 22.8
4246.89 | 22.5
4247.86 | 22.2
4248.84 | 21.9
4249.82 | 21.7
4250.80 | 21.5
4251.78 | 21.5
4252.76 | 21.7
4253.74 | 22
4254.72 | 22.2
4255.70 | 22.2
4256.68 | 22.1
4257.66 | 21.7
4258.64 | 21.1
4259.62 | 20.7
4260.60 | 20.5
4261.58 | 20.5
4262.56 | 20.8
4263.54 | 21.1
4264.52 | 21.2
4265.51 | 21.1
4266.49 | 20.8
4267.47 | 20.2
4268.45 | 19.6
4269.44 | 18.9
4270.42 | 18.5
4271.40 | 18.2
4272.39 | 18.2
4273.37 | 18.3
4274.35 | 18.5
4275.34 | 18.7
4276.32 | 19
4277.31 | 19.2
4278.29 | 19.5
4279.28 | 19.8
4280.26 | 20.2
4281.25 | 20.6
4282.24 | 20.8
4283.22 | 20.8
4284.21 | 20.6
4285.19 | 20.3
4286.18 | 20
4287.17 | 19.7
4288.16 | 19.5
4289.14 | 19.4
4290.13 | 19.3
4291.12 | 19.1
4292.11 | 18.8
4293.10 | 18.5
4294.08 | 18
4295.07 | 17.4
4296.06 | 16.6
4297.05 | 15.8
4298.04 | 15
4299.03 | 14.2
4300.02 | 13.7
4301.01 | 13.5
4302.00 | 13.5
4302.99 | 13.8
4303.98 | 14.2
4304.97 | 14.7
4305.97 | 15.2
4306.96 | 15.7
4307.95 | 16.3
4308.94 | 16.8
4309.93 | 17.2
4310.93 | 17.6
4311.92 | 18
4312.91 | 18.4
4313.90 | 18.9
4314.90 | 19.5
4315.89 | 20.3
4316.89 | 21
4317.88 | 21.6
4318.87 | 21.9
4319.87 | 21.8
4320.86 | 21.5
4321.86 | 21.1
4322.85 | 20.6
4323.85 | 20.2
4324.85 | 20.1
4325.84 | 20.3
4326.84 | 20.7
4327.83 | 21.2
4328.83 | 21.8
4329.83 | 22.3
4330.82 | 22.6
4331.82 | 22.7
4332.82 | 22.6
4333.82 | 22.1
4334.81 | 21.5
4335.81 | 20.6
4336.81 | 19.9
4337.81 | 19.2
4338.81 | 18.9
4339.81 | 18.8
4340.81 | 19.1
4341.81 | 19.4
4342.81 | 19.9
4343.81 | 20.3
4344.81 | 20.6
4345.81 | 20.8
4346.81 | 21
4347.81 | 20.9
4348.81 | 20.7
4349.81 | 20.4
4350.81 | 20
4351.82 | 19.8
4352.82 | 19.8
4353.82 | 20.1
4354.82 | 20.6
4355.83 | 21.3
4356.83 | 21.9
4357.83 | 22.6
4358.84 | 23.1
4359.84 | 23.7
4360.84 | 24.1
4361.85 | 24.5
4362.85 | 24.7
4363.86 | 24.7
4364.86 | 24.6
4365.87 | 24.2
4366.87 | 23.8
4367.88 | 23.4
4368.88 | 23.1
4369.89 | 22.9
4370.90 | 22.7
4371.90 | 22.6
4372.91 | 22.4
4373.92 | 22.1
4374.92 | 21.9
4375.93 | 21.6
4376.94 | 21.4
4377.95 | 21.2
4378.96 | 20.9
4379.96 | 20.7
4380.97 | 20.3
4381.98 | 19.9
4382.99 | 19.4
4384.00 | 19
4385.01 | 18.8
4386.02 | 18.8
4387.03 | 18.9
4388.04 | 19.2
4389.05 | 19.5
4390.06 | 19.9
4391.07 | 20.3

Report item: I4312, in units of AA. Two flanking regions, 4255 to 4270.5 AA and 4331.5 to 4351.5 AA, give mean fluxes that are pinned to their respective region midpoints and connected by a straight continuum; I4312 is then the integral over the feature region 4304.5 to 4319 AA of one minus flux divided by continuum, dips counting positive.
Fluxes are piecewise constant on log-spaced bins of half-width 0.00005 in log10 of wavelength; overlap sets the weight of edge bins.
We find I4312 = 1.7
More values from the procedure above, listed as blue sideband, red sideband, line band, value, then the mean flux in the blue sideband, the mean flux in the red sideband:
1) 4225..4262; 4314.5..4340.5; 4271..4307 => 5.64 AA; 21.3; 20.9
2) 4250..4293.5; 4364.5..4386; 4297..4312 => 3.93 AA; 20.2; 21.7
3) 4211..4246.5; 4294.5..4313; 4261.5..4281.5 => -2.17 AA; 20.5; 15.6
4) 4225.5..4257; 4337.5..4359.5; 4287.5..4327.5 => 5.38 AA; 21.4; 20.5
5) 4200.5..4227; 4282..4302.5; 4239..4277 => -4.98 AA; 19.6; 17.8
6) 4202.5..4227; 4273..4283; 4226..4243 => -1.13 AA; 19.6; 19.5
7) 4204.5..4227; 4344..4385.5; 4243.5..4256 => -1.30 AA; 19.6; 21.8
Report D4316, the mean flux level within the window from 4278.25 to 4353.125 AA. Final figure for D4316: 19.2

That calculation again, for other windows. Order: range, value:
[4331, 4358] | 20.6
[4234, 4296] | 20.6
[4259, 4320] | 18.6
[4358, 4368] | 24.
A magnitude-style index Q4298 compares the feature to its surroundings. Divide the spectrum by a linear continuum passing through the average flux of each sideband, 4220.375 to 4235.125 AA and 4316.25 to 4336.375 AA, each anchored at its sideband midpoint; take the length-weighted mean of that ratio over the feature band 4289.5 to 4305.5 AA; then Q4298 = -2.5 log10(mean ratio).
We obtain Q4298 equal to 0.29 mag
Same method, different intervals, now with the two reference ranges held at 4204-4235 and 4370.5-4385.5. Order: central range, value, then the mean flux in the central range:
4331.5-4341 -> 0.01 mag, 20.5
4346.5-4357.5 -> 0.01 mag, 20.6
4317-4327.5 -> -0.02 mag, 21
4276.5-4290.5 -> 0.01 mag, 20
